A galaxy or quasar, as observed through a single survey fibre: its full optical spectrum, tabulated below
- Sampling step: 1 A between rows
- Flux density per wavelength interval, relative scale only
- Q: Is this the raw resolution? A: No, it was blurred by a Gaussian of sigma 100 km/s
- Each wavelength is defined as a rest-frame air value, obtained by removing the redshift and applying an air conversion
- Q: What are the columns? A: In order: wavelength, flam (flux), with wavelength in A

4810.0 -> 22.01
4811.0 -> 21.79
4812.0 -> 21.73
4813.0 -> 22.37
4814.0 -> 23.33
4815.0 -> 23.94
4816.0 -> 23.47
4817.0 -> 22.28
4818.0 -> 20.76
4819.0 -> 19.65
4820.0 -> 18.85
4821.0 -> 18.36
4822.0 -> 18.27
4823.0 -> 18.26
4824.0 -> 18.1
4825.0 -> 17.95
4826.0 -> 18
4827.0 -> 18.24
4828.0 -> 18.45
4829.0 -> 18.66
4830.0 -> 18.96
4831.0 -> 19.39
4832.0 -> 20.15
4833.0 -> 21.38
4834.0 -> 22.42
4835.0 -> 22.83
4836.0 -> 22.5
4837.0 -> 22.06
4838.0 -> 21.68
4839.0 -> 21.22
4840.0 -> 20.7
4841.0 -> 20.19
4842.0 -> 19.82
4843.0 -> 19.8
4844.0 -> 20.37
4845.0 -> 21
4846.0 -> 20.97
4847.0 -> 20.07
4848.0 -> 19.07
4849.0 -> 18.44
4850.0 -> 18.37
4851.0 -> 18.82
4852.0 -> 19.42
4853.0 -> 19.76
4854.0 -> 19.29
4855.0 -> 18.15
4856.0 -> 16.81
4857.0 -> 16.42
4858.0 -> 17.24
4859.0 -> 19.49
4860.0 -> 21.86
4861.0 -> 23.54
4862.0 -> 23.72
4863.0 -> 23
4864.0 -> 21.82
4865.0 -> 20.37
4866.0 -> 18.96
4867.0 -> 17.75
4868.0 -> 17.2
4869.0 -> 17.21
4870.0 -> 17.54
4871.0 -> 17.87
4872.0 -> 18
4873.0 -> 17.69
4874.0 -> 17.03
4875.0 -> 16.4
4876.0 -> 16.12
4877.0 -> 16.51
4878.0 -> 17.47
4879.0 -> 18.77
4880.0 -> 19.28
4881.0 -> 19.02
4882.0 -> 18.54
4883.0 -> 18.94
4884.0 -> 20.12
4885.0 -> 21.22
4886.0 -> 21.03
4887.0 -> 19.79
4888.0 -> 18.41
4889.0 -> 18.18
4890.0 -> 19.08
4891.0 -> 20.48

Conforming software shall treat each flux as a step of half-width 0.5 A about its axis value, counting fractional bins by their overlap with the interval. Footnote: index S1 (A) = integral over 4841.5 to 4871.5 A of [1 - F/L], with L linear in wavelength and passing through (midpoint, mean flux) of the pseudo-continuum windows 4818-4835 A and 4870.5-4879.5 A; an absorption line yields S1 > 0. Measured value -2.4 A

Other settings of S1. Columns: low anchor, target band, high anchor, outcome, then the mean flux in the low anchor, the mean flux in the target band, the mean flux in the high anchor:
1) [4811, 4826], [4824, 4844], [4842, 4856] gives -0.25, 20.5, 20.2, 19.4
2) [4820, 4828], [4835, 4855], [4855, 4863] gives -0.99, 18.2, 20.2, 20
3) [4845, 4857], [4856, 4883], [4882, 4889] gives 0.83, 19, 18.8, 19.7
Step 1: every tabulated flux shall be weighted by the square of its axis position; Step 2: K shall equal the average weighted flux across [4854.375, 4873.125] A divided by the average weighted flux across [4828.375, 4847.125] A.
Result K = 0.9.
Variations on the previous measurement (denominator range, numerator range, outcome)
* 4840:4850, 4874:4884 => 0.91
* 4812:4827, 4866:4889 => 0.93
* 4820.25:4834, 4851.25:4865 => 1.07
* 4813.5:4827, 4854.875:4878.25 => 0.95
